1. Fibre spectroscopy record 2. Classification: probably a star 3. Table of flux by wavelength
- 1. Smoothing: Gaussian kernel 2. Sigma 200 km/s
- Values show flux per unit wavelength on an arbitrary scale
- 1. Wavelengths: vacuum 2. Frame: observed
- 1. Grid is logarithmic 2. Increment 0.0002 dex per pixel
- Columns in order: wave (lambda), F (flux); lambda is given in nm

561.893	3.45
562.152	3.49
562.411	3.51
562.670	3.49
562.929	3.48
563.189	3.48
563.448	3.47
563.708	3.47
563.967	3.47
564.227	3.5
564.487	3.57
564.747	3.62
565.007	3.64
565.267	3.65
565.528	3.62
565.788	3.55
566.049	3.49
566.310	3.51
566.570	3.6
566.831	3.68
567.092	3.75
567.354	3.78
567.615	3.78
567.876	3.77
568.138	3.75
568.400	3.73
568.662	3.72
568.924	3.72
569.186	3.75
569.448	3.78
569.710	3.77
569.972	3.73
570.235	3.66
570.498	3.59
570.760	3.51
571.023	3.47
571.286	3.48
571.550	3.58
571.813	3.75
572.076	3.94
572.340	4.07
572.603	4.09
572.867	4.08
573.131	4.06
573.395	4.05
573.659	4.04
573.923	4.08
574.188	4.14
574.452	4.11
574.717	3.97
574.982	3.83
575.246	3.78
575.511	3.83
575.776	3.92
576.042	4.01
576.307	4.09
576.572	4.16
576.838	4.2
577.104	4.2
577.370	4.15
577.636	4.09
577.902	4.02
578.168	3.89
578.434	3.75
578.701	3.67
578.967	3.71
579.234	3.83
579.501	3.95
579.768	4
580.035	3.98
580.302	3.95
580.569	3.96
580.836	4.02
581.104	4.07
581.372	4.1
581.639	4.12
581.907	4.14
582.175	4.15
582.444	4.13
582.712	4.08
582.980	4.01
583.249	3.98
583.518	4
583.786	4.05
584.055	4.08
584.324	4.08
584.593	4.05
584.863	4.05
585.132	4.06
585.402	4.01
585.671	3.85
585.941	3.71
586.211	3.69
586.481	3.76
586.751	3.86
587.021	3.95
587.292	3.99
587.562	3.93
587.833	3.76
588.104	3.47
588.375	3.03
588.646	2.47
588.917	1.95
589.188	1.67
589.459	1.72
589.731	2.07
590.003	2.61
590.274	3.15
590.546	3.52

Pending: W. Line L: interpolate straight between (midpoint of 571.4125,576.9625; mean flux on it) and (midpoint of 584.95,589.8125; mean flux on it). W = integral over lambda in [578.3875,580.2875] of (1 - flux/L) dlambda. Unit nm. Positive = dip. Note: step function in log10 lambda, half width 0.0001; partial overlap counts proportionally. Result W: -0.07 nm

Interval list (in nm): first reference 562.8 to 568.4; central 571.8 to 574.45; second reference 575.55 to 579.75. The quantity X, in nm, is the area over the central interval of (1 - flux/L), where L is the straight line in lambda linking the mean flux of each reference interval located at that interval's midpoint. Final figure -0.15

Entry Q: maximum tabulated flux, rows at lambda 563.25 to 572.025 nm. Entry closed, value 3.78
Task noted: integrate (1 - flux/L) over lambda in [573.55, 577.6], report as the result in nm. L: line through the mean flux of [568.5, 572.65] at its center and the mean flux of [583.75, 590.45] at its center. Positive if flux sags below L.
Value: -0.47 nm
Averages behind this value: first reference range 3.72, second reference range 3.39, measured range 4.03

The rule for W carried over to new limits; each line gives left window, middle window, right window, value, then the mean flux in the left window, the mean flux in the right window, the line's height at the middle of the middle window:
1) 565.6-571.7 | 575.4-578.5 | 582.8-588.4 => -0.214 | 3.66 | 3.89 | 3.77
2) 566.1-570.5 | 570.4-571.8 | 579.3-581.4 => 0.086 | 3.71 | 3.99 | 3.78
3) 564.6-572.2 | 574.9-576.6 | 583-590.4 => -0.169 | 3.67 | 3.45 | 3.58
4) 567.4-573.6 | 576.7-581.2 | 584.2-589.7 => -0.463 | 3.78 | 3.42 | 3.6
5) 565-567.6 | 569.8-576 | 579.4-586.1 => -0.116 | 3.63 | 4.02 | 3.79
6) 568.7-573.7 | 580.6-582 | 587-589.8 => -0.352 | 3.79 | 2.89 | 3.26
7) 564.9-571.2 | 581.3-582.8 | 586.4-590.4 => -0.422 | 3.67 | 3.01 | 3.22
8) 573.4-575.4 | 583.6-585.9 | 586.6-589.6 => -0.499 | 4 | 3.07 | 3.3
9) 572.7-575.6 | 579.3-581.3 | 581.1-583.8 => 0.034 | 4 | 4.08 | 4.06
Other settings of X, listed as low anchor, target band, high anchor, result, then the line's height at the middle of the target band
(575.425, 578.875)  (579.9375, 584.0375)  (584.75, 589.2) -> -0.31 nm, 3.77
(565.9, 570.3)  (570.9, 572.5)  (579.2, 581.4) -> 0.03 nm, 3.79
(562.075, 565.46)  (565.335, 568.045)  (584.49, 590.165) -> -0.12 nm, 3.5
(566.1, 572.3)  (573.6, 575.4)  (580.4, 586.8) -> -0.09 nm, 3.8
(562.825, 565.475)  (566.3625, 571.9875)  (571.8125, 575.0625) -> 0.17 nm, 3.8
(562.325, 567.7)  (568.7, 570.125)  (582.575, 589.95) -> -0.07 nm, 3.56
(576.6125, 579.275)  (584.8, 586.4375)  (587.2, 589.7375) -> -0.39 nm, 3.13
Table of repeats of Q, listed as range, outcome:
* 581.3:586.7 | 4.15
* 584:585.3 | 4.08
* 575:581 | 4.2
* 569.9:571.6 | 3.73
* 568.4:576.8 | 4.16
